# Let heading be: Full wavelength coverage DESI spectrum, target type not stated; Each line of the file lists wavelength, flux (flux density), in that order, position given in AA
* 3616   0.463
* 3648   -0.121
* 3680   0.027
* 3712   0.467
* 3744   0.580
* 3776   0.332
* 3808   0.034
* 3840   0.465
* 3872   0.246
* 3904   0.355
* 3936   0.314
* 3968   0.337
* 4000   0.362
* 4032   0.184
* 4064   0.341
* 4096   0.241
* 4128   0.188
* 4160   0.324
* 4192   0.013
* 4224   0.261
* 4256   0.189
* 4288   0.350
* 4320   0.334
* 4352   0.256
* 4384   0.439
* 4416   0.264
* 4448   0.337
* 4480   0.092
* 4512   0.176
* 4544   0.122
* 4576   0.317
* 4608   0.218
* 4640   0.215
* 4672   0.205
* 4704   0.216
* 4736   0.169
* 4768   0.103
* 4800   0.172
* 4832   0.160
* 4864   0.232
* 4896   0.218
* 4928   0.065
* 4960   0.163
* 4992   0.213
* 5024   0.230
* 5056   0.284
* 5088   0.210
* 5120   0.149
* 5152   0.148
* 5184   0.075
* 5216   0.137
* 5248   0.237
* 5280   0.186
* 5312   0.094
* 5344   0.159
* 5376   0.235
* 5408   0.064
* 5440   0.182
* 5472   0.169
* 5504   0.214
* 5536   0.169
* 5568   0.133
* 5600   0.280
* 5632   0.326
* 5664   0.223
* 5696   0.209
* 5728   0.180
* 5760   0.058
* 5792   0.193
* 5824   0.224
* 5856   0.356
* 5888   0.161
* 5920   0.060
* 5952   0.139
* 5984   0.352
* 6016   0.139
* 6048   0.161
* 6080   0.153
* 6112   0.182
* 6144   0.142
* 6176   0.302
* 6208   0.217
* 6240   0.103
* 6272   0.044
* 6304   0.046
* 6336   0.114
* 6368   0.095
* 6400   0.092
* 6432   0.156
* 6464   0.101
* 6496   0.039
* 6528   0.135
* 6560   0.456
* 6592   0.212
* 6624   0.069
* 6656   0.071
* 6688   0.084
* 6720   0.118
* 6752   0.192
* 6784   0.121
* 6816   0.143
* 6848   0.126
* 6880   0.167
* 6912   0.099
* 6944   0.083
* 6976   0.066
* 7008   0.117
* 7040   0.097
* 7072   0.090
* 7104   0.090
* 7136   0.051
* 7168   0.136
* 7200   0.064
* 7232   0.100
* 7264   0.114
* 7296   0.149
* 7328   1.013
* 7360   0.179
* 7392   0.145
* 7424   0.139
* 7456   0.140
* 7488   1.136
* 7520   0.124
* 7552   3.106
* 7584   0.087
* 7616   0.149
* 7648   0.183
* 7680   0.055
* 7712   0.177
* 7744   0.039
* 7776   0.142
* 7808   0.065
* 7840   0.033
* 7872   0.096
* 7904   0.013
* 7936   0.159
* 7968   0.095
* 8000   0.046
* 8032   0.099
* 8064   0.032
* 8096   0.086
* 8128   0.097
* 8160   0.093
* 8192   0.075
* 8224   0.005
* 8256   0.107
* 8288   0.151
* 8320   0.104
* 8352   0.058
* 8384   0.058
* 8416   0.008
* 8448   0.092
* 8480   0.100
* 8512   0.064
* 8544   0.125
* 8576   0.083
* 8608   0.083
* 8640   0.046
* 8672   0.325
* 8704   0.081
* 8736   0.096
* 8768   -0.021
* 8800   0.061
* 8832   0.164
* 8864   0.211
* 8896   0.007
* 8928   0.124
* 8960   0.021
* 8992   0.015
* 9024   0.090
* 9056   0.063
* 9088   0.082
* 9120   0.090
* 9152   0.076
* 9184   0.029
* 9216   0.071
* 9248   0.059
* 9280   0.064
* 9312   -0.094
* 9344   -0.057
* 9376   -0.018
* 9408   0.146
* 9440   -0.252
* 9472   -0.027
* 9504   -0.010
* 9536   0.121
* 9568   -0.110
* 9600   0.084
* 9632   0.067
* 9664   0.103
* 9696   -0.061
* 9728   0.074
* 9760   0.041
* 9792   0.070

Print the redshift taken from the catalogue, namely 0.509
